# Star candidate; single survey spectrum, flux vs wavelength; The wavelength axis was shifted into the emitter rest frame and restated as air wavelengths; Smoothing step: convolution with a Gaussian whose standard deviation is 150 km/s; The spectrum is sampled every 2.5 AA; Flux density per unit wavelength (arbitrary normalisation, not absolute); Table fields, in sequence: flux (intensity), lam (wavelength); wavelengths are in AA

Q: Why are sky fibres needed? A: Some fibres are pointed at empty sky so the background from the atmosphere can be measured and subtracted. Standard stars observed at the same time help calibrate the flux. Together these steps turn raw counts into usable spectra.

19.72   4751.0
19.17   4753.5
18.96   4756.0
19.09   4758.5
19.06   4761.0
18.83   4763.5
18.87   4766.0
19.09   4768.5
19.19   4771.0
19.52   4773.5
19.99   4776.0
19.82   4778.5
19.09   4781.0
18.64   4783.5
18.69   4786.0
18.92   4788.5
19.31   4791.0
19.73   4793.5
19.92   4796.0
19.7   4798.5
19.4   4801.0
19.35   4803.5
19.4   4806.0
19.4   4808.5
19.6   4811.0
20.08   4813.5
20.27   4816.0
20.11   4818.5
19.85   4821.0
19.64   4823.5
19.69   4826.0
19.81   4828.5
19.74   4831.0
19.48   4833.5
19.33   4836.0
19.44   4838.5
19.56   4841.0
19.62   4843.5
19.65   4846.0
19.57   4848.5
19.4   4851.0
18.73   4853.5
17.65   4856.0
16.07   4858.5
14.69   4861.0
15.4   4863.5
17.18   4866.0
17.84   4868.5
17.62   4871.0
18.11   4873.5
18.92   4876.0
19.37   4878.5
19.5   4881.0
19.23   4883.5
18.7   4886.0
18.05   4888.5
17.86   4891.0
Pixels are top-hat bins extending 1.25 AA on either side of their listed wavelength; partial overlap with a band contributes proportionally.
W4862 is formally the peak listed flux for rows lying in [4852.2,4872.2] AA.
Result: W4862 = 18.73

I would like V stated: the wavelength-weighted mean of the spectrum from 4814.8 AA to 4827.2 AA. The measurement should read 19.9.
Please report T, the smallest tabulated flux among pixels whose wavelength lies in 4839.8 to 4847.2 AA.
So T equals 19.56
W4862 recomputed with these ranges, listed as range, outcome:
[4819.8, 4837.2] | 19.85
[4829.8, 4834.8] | 19.74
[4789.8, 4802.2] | 19.92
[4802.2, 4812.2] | 19.6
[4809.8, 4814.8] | 20.08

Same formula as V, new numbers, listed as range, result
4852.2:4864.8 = 16.5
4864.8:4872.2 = 17.5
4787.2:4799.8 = 19.5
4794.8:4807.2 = 19.6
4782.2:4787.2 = 18.7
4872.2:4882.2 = 19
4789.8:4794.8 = 19.5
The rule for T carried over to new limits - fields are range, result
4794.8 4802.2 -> 19.4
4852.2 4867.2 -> 14.69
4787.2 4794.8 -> 18.92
